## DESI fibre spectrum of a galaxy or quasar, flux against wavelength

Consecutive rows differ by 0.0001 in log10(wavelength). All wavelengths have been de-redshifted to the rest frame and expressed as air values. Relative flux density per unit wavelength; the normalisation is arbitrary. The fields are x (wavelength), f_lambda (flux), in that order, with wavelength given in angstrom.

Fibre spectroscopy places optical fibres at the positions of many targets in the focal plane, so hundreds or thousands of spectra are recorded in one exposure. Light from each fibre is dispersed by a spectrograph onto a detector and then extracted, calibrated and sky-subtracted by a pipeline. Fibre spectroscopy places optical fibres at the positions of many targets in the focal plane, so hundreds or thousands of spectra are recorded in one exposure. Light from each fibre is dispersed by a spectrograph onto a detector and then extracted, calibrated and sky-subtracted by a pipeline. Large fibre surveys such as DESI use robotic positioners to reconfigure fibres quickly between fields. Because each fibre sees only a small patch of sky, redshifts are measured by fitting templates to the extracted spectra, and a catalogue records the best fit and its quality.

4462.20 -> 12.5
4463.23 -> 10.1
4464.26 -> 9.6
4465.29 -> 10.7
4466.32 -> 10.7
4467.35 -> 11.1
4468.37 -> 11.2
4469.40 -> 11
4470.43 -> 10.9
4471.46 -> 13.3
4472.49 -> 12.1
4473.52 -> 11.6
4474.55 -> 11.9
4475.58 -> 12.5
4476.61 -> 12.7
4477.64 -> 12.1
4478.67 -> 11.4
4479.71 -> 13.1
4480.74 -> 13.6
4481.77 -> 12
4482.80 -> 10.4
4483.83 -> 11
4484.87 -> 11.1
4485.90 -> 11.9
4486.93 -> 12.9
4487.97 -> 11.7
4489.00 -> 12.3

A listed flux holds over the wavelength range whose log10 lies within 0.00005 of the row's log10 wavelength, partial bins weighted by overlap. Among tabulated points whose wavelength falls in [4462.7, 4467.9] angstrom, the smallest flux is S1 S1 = 9.6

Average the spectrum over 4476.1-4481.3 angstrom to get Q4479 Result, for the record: 12.6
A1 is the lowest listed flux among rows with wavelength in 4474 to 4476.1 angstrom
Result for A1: 11.9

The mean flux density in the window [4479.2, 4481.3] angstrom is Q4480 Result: 13.3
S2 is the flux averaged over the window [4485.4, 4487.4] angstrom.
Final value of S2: 12.4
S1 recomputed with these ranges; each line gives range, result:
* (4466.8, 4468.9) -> 11.1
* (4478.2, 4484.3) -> 10.4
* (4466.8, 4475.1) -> 10.9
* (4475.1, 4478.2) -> 12.1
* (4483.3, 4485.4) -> 11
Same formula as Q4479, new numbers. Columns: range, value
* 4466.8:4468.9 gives 11.2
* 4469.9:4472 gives 12.1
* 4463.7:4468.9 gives 10.7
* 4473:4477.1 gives 12.2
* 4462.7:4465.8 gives 10.1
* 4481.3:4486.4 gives 11.3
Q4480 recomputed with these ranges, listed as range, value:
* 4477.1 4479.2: 11.7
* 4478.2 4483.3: 12.1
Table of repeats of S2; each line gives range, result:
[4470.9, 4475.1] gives 12.2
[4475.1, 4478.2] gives 12.4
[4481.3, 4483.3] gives 11.2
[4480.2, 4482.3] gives 12.8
